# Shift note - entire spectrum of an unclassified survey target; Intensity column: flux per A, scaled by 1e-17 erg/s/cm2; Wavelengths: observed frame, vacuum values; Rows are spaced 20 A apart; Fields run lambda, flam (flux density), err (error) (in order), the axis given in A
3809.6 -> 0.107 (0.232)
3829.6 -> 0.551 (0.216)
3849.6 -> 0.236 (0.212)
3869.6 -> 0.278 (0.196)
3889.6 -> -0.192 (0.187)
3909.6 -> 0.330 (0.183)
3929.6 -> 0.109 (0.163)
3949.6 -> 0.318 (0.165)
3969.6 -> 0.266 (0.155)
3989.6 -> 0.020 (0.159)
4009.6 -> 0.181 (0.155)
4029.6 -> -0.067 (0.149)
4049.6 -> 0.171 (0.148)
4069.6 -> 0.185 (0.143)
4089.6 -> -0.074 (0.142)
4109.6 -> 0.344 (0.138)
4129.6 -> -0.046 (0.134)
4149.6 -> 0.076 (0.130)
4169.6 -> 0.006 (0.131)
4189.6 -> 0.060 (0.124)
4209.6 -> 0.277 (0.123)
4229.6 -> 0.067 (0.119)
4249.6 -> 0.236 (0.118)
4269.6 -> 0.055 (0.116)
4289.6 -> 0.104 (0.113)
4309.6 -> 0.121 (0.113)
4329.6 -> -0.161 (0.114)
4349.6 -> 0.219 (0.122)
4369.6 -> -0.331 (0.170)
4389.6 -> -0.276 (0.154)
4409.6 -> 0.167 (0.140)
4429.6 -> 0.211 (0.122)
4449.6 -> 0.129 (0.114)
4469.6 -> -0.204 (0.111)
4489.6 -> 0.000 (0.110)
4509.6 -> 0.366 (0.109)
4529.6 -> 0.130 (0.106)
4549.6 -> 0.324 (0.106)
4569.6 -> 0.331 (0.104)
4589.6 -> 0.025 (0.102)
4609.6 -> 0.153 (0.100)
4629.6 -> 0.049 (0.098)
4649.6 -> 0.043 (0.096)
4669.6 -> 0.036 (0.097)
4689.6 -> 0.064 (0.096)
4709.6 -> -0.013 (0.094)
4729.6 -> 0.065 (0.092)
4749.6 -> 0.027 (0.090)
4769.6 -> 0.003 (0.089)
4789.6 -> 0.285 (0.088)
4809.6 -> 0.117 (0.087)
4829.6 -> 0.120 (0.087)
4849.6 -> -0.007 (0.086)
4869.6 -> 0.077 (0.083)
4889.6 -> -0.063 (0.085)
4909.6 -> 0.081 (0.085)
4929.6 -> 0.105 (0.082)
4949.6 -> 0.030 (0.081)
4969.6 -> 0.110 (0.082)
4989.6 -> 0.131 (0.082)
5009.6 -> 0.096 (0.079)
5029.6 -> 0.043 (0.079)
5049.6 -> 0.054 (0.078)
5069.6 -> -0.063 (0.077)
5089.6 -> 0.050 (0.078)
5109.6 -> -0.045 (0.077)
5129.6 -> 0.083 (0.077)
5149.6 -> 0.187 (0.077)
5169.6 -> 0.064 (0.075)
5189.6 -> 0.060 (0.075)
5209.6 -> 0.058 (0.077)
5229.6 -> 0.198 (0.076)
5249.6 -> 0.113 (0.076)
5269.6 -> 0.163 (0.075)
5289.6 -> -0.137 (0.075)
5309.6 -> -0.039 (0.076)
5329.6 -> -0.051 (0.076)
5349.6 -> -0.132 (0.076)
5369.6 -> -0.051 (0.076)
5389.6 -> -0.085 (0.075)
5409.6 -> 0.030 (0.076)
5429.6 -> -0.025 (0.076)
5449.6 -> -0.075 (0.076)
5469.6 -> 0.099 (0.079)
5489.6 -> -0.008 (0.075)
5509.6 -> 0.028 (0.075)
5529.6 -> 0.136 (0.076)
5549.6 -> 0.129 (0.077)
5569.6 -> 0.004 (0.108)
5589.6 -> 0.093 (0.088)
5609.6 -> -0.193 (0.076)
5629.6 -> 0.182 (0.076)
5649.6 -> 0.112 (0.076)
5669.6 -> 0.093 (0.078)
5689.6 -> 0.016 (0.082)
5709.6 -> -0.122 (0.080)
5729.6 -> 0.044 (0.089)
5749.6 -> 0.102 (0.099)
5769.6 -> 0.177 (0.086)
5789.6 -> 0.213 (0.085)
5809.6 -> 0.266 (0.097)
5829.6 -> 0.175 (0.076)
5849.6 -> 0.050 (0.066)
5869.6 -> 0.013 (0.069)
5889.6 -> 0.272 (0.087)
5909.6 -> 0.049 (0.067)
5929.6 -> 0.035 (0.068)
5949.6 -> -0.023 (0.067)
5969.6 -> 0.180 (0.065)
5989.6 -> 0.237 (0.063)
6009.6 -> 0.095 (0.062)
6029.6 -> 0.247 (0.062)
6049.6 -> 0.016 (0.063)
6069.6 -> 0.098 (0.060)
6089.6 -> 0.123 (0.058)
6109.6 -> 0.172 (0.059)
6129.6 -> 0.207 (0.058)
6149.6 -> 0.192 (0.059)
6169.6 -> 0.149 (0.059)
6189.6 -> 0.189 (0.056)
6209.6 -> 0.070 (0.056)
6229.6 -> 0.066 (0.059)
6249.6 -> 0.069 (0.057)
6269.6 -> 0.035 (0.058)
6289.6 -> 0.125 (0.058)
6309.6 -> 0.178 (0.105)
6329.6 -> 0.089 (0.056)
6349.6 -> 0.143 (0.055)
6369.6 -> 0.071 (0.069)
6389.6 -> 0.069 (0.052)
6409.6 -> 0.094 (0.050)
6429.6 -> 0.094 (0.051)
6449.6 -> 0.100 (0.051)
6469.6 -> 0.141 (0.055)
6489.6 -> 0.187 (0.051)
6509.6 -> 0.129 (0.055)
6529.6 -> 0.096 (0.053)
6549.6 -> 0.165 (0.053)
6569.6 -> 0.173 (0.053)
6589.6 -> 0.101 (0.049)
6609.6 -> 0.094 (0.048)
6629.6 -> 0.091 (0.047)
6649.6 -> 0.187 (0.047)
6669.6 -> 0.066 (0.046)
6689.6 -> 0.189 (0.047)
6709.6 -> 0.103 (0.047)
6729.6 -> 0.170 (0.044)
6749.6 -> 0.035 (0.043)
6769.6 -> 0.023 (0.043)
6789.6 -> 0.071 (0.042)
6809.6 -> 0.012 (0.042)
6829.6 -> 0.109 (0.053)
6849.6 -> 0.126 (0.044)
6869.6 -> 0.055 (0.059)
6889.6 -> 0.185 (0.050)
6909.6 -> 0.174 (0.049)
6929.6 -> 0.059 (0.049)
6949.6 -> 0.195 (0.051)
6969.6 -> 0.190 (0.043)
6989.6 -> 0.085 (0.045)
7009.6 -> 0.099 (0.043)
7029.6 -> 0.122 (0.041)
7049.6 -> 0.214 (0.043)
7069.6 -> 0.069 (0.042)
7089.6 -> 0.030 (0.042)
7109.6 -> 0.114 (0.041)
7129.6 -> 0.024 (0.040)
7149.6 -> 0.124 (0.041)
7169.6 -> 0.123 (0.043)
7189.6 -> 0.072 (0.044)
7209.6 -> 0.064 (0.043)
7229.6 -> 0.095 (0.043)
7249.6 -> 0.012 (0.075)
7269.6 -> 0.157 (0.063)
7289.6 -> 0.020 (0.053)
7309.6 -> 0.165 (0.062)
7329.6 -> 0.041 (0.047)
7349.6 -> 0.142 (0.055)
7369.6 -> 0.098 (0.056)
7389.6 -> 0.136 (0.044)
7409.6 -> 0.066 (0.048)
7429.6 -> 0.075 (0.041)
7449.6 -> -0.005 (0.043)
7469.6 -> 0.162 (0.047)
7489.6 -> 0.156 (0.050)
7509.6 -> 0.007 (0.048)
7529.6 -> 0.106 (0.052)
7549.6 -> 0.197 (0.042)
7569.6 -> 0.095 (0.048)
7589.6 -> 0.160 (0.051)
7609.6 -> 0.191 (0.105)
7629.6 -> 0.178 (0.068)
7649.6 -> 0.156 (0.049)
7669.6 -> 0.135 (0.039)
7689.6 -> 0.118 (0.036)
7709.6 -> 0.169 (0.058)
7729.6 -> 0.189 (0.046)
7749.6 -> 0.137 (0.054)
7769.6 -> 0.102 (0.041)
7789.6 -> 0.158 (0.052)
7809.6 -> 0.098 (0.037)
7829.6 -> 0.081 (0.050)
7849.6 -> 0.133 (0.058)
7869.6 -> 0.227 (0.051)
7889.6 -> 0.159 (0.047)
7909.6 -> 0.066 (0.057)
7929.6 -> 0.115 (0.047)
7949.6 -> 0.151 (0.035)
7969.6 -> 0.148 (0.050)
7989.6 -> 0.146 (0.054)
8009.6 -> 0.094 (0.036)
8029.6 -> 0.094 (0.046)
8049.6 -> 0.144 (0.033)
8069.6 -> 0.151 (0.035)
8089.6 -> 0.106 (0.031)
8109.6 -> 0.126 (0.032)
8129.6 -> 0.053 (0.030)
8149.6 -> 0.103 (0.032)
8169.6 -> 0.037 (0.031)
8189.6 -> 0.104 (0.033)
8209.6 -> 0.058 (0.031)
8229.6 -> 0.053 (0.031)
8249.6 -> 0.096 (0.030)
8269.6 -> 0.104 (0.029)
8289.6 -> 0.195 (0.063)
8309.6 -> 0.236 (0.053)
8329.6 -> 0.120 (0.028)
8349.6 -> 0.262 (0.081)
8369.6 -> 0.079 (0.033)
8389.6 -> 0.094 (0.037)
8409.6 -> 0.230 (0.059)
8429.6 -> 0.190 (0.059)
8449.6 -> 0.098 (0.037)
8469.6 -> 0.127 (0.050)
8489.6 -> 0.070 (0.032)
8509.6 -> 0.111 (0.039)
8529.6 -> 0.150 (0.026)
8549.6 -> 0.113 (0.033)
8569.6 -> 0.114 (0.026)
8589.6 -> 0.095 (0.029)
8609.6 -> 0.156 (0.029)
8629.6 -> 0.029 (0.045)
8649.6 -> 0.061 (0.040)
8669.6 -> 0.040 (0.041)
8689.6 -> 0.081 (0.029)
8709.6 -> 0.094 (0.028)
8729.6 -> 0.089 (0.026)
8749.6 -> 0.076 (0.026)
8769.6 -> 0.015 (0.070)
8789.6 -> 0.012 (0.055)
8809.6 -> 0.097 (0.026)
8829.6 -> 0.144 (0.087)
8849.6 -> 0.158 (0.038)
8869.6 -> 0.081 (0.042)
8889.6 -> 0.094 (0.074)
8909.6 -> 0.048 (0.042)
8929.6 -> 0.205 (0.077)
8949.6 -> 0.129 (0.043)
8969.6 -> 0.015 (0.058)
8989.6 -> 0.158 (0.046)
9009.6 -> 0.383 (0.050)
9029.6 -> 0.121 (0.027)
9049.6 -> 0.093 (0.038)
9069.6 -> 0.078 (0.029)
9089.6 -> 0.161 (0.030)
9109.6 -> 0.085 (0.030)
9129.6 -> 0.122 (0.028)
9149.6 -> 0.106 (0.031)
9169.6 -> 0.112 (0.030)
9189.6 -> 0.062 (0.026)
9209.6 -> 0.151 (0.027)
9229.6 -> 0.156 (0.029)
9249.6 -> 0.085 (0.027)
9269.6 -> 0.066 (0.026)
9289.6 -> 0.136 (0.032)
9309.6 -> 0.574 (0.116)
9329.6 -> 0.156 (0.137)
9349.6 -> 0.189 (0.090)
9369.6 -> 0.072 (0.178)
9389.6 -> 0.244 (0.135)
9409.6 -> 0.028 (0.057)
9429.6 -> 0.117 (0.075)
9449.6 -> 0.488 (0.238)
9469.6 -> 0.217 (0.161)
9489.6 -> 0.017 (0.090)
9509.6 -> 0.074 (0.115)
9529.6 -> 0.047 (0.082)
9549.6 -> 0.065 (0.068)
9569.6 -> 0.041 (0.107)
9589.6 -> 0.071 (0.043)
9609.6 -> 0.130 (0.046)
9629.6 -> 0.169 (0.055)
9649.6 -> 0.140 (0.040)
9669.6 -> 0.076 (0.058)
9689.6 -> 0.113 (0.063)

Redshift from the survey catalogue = 1.414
